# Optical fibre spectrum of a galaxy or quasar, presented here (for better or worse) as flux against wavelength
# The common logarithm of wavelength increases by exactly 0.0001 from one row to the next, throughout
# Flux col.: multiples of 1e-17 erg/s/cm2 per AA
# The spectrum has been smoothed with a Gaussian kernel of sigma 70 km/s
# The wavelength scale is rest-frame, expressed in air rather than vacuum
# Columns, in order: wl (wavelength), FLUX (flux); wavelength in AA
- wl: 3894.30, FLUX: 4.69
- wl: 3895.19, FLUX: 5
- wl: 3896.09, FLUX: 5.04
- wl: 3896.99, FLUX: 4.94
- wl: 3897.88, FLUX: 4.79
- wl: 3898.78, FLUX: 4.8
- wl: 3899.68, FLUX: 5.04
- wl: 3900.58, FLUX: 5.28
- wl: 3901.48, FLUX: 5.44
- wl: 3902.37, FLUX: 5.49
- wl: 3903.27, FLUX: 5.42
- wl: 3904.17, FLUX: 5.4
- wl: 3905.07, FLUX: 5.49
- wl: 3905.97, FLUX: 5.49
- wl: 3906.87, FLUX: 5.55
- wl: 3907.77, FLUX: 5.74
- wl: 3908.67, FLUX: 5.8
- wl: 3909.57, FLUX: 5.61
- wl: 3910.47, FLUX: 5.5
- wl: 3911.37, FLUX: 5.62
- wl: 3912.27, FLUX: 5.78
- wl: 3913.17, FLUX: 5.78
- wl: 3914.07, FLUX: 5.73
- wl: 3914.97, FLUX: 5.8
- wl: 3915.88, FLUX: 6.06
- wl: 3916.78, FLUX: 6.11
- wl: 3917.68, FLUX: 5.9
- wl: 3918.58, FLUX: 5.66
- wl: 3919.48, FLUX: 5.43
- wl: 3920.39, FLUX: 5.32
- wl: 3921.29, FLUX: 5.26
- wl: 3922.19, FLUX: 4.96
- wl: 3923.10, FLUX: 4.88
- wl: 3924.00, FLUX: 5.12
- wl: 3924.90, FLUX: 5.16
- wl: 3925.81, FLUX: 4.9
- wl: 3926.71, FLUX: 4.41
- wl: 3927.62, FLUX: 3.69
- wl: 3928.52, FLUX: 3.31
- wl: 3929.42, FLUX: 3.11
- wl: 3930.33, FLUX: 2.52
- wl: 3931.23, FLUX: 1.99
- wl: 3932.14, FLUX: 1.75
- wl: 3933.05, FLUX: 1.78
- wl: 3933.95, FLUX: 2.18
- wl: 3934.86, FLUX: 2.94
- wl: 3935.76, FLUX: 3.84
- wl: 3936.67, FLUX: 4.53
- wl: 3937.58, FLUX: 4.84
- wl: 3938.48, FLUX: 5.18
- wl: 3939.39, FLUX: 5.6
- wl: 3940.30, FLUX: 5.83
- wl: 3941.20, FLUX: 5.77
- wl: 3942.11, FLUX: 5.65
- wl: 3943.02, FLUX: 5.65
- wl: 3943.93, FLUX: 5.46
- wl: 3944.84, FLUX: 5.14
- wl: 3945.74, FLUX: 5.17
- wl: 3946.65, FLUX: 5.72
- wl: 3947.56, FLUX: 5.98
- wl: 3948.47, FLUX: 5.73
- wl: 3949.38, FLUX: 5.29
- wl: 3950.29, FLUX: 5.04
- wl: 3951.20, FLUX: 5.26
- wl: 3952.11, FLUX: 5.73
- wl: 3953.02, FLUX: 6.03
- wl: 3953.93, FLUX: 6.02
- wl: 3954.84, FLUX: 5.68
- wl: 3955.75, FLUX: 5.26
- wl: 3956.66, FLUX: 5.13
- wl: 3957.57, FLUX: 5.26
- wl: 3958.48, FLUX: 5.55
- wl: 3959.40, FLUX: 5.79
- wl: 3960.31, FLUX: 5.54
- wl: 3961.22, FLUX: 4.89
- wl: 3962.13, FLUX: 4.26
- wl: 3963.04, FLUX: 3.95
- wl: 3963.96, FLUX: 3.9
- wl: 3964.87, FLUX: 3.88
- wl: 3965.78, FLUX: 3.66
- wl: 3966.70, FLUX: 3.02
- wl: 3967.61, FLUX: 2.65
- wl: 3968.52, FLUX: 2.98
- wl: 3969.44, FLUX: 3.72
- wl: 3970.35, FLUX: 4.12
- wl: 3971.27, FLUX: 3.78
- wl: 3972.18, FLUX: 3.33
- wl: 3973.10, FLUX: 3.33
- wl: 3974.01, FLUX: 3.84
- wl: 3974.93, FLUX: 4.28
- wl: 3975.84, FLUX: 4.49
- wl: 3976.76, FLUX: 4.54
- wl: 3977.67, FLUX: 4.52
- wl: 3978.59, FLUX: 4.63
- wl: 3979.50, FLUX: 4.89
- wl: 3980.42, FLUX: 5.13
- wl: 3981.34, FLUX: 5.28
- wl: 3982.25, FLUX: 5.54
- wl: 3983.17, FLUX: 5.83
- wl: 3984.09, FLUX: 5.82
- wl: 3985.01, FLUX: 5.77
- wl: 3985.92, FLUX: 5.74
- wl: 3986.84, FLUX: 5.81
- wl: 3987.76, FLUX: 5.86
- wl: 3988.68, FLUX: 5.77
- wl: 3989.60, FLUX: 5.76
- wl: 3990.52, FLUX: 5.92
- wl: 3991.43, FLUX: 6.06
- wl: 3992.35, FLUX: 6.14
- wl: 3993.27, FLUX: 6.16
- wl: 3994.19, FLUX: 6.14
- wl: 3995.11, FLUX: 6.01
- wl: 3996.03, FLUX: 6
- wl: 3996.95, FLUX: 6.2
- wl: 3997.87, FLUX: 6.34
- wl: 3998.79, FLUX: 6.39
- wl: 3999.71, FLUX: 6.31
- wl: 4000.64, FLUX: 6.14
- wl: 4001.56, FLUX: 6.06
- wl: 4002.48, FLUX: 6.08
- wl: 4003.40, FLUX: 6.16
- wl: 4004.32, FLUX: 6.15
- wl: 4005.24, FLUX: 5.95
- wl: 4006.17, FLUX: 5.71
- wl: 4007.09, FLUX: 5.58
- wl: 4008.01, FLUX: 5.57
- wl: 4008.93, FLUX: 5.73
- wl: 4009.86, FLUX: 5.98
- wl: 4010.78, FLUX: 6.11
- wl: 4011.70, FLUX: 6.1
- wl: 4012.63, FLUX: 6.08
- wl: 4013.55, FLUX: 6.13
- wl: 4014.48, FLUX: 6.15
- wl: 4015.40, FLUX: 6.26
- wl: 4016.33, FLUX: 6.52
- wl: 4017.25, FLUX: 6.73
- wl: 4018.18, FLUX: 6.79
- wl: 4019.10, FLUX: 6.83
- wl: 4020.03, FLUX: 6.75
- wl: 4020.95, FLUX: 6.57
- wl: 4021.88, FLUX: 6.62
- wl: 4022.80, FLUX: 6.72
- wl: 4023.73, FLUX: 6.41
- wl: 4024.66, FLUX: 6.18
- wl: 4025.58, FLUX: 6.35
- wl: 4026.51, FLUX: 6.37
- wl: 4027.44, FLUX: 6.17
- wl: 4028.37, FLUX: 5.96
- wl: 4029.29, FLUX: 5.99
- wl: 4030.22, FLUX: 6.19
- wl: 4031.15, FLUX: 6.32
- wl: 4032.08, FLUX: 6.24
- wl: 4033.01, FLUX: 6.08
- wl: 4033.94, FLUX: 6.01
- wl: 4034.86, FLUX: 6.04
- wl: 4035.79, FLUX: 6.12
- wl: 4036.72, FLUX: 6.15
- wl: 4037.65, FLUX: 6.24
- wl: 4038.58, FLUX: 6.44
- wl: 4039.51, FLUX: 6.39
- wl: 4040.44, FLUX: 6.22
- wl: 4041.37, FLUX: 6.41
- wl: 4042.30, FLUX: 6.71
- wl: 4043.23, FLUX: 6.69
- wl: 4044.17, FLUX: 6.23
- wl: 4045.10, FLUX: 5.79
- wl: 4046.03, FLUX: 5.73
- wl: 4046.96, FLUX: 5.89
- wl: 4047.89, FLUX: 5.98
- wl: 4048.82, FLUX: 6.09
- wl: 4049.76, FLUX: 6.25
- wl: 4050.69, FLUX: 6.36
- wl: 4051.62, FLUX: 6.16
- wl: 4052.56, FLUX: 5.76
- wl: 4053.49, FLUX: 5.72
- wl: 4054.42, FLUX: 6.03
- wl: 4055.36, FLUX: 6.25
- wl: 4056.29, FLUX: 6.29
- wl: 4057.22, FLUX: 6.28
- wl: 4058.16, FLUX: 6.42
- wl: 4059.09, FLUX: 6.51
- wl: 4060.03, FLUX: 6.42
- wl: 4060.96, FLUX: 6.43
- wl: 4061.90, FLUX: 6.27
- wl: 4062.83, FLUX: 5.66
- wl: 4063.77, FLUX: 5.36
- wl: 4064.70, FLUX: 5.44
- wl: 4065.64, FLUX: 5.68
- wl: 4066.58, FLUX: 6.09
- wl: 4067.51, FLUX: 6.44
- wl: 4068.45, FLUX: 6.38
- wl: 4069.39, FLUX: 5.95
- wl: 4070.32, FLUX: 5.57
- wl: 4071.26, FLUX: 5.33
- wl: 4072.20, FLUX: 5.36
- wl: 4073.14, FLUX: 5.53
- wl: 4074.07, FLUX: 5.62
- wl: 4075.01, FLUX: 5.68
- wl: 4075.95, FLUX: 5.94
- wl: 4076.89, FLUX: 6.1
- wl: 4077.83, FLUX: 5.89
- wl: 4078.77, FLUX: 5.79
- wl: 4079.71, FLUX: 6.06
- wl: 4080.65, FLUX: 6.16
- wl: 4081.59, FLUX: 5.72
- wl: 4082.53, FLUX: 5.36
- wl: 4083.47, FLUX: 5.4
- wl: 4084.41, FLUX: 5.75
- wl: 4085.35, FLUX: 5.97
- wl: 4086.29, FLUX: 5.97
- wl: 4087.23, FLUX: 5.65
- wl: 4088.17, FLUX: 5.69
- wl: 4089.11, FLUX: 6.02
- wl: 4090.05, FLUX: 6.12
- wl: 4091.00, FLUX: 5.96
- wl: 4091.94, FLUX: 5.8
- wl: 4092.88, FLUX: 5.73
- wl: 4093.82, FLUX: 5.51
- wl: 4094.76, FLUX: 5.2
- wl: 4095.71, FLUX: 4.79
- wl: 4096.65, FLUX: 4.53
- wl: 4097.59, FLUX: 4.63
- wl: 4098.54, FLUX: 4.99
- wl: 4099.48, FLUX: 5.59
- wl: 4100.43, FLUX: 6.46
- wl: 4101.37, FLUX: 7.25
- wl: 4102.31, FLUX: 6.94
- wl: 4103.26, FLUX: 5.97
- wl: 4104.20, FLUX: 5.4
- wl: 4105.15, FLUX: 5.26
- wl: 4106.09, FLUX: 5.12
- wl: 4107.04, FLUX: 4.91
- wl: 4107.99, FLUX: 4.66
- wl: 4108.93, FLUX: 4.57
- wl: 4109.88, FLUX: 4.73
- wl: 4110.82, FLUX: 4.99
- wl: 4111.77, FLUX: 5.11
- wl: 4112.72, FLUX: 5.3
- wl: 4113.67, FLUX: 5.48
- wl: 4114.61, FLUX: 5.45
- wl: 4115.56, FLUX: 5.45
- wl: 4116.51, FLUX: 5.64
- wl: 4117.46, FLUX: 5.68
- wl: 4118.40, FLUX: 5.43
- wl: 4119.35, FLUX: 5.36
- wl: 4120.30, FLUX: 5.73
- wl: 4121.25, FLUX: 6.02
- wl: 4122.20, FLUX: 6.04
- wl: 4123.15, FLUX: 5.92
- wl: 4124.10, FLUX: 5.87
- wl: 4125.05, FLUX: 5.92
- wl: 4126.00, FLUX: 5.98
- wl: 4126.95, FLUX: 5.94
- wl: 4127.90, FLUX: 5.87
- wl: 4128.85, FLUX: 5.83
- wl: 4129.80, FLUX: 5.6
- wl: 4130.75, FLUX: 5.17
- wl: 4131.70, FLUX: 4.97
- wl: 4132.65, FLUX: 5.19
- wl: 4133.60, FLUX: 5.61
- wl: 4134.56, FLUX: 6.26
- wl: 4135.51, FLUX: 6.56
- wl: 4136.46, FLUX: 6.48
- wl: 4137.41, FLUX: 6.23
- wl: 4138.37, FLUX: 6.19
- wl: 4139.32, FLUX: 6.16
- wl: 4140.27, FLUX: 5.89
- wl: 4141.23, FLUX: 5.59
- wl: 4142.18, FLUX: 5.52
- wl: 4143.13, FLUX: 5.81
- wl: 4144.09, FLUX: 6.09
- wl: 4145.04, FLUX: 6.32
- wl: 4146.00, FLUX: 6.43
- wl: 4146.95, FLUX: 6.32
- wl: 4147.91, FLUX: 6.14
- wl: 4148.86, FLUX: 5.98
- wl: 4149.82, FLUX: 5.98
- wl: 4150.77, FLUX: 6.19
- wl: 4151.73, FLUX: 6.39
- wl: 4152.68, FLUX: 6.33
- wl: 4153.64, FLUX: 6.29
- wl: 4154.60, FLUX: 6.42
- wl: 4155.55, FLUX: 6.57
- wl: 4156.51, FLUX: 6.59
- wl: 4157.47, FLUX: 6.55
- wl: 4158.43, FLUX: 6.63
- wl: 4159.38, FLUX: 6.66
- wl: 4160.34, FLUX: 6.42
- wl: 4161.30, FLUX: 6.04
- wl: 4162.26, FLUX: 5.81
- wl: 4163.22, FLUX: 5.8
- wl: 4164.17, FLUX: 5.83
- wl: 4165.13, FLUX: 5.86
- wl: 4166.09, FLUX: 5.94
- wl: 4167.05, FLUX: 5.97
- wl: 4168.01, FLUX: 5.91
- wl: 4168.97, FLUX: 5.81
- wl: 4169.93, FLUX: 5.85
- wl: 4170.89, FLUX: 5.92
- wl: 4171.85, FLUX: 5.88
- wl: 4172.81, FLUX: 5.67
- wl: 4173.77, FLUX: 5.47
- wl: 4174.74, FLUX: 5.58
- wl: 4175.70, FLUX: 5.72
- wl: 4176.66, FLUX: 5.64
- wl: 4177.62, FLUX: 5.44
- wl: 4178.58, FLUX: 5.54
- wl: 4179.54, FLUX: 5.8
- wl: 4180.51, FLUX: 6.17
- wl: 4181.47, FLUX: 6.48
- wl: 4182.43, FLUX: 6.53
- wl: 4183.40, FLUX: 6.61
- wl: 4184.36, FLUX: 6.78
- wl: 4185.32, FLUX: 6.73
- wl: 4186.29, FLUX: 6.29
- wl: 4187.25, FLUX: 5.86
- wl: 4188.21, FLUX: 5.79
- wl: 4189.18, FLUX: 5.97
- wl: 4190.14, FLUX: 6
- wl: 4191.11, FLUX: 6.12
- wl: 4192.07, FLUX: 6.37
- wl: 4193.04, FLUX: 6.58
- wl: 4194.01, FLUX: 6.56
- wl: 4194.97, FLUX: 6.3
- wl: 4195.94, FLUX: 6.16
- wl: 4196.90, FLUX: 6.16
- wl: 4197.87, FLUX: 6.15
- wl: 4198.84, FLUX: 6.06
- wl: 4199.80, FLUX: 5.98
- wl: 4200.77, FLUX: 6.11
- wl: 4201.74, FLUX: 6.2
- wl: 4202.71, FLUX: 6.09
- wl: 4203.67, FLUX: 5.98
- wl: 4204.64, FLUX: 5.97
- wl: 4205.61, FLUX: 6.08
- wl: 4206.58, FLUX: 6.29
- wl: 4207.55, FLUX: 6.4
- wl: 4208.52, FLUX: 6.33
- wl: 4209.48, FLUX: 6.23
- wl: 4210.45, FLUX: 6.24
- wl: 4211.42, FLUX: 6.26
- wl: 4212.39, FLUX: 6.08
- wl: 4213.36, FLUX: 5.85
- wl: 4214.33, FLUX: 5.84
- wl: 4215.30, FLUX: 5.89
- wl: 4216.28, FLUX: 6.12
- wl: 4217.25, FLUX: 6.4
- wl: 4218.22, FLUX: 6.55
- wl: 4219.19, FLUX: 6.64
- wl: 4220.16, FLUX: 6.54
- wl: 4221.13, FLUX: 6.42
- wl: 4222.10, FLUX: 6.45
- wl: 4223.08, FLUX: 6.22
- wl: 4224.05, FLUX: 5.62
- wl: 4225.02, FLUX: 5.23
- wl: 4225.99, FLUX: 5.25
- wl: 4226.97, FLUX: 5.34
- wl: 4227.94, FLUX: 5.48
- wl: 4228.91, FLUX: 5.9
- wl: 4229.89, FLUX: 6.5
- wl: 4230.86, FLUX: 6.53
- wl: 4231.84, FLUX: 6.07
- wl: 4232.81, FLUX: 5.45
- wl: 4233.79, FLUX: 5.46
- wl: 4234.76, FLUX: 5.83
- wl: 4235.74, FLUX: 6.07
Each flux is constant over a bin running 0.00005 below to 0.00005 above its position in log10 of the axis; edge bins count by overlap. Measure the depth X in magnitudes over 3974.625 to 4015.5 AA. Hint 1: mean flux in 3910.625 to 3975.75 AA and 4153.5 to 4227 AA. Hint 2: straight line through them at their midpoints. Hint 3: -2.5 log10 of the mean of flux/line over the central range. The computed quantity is -0.16 mag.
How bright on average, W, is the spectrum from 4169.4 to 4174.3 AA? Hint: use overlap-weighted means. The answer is 5.75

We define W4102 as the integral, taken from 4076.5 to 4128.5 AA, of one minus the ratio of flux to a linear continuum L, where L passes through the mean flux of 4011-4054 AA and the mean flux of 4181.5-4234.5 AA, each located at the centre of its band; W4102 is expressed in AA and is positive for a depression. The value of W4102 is 5.0 AA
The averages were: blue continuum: 6.26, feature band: 5.61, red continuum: 6.13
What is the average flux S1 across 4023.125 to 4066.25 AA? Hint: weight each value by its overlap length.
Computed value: 6.15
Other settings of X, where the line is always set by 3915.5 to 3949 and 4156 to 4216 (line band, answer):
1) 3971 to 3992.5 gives -0.03 mag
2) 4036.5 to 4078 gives -0.13 mag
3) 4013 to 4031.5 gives -0.23 mag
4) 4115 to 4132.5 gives 0.01 mag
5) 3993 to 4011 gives -0.19 mag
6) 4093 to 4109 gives 0.04 mag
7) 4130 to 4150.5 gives -0.02 mag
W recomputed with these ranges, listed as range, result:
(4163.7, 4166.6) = 5.87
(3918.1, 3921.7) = 5.42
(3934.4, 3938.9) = 4.26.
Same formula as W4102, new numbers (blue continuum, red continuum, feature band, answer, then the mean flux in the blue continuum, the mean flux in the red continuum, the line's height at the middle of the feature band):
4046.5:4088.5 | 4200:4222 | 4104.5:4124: 2.2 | 5.93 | 6.21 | 6.02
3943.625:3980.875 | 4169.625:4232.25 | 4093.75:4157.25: -1.2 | 4.69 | 6.08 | 5.64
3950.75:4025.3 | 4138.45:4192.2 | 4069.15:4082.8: 0.1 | 5.46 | 6.08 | 5.77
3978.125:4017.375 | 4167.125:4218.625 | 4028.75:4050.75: -0.9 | 5.92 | 6.09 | 5.95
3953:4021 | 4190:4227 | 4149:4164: -0.8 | 5.39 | 6.14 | 5.96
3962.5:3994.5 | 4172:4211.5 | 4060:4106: -3.0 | 4.74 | 6.11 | 5.41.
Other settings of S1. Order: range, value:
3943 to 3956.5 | 5.53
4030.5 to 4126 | 5.82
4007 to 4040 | 6.25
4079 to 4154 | 5.73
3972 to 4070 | 5.96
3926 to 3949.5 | 4.34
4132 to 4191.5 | 6.07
